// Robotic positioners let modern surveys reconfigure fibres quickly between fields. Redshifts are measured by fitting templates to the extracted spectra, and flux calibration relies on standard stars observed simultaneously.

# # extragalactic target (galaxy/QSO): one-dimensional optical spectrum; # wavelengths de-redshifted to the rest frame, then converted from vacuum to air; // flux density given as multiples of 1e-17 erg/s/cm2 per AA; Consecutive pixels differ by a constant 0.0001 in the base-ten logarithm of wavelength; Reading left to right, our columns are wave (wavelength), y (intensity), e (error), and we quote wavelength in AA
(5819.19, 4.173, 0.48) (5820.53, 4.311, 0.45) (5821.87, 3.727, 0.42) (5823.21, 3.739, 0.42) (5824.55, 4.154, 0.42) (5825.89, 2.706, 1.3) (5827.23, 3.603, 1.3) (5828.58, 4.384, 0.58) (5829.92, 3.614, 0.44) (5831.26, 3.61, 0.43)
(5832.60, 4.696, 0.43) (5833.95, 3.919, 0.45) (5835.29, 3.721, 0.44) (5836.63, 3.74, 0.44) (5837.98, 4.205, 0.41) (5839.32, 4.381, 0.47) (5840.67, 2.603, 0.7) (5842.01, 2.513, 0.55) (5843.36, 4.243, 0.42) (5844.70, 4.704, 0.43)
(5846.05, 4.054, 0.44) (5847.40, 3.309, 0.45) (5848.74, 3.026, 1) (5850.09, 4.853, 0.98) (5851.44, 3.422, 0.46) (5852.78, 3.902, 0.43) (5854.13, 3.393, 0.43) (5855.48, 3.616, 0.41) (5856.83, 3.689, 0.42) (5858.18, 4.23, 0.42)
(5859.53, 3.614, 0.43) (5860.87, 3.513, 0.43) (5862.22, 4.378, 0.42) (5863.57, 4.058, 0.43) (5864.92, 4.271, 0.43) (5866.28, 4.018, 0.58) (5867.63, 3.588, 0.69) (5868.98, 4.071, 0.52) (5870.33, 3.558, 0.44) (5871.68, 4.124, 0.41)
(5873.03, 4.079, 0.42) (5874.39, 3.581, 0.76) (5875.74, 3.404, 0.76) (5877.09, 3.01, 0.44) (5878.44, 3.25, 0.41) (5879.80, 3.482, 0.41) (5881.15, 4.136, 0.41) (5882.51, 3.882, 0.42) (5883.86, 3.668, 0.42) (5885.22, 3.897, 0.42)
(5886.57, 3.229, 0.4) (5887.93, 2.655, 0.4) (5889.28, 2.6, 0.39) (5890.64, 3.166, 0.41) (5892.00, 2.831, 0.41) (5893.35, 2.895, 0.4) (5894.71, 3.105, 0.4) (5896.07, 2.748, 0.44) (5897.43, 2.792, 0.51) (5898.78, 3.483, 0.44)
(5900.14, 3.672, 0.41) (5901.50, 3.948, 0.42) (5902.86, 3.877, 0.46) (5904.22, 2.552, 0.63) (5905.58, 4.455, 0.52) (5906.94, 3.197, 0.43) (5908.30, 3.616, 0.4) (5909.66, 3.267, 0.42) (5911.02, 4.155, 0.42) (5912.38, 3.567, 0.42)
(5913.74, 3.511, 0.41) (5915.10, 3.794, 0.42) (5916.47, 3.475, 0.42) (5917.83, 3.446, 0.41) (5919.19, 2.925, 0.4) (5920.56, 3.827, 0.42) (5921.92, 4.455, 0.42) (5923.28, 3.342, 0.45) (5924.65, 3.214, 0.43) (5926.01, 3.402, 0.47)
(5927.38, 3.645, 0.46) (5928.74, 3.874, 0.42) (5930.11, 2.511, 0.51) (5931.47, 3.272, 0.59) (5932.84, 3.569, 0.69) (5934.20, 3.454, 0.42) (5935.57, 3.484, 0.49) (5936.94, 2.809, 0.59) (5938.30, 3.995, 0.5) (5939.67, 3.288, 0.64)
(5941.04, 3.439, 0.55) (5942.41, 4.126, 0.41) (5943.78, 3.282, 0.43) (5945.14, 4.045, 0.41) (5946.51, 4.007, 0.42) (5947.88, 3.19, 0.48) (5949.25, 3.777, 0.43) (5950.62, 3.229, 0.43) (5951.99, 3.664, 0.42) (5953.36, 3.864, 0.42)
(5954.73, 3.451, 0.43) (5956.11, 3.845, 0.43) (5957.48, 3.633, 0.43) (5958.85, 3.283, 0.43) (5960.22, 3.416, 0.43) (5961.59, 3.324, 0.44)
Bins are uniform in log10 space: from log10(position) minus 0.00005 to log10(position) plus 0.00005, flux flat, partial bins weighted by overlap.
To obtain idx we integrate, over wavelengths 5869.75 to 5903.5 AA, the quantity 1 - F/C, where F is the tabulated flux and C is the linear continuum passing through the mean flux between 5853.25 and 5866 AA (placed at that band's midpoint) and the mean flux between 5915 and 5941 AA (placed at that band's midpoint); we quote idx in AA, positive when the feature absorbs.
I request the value 2.8 AA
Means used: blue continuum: 3.87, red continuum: 3.45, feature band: 3.4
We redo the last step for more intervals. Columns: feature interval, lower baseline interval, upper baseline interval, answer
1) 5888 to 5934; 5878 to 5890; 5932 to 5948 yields 1.4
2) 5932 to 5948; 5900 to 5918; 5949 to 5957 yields 0.2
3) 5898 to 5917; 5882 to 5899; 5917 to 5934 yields -1.8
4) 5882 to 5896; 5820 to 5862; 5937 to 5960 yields 2.0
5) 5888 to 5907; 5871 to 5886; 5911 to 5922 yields 2.2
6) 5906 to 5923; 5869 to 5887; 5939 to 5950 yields 0.2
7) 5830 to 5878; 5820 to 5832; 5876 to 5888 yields -2.2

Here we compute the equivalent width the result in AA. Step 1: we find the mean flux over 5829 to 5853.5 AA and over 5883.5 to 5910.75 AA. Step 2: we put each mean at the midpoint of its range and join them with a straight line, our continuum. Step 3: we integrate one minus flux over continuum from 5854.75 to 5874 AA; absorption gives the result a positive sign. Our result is -1.7 AA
